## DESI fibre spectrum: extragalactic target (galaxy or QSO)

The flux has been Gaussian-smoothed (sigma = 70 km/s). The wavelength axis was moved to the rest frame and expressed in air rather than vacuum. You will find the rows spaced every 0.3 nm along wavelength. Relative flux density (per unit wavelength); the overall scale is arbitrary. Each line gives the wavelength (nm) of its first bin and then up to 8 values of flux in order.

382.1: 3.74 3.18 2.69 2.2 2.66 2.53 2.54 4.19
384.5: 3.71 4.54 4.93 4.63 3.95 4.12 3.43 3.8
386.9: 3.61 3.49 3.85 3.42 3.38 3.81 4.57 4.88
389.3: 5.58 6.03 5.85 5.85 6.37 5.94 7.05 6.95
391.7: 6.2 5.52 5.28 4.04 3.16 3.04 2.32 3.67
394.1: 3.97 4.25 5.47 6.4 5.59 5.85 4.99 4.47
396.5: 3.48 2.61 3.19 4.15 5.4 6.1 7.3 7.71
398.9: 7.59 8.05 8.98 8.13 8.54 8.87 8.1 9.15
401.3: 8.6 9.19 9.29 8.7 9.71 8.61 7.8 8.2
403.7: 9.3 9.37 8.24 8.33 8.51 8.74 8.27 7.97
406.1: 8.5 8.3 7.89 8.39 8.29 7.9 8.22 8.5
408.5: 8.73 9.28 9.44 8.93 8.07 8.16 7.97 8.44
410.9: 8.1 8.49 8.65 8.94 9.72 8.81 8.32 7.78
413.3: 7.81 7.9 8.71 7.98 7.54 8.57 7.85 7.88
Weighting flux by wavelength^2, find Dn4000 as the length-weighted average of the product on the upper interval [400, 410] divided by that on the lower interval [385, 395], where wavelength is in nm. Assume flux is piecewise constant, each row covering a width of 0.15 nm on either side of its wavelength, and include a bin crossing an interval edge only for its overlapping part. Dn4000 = 2.0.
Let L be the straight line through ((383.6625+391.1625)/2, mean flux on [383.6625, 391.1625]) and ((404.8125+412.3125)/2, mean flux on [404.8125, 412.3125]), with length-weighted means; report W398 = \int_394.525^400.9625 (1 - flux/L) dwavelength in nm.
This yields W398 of 0.22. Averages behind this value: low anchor 4.49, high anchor 8.5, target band 6.28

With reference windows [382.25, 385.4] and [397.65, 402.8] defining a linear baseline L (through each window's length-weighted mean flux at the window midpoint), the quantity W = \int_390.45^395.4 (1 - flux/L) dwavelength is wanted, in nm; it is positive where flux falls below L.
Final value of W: 0.85 nm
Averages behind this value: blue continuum 3.38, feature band 4.98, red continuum 8.27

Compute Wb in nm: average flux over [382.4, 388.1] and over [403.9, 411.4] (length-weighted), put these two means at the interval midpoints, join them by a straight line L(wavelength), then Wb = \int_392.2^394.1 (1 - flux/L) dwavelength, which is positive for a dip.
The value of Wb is 0.61 nm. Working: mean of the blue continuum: 3.56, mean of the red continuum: 8.44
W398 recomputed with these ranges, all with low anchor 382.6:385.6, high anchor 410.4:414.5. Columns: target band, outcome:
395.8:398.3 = 0.56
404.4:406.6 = -0.36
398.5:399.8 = -0.43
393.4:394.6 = 0.35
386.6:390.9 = -0.39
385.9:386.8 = 0.03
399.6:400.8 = -0.42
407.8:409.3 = -0.22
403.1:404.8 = -0.41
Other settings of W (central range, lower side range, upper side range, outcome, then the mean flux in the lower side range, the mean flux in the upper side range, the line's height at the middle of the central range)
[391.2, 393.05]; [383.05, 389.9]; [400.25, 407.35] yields 0.07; 4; 8.6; 5.5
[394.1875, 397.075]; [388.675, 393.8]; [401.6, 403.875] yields 0.81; 5.18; 8.83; 6.58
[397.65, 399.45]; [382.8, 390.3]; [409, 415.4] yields -0.34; 4.04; 8.37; 6.07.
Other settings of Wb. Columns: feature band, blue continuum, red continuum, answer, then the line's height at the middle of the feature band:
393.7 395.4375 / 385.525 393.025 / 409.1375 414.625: 0.23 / 5.65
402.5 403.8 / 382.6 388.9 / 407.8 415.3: -0.32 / 6.87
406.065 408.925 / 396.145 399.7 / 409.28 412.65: -0.20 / 7.83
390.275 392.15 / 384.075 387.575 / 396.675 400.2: -0.46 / 5.07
